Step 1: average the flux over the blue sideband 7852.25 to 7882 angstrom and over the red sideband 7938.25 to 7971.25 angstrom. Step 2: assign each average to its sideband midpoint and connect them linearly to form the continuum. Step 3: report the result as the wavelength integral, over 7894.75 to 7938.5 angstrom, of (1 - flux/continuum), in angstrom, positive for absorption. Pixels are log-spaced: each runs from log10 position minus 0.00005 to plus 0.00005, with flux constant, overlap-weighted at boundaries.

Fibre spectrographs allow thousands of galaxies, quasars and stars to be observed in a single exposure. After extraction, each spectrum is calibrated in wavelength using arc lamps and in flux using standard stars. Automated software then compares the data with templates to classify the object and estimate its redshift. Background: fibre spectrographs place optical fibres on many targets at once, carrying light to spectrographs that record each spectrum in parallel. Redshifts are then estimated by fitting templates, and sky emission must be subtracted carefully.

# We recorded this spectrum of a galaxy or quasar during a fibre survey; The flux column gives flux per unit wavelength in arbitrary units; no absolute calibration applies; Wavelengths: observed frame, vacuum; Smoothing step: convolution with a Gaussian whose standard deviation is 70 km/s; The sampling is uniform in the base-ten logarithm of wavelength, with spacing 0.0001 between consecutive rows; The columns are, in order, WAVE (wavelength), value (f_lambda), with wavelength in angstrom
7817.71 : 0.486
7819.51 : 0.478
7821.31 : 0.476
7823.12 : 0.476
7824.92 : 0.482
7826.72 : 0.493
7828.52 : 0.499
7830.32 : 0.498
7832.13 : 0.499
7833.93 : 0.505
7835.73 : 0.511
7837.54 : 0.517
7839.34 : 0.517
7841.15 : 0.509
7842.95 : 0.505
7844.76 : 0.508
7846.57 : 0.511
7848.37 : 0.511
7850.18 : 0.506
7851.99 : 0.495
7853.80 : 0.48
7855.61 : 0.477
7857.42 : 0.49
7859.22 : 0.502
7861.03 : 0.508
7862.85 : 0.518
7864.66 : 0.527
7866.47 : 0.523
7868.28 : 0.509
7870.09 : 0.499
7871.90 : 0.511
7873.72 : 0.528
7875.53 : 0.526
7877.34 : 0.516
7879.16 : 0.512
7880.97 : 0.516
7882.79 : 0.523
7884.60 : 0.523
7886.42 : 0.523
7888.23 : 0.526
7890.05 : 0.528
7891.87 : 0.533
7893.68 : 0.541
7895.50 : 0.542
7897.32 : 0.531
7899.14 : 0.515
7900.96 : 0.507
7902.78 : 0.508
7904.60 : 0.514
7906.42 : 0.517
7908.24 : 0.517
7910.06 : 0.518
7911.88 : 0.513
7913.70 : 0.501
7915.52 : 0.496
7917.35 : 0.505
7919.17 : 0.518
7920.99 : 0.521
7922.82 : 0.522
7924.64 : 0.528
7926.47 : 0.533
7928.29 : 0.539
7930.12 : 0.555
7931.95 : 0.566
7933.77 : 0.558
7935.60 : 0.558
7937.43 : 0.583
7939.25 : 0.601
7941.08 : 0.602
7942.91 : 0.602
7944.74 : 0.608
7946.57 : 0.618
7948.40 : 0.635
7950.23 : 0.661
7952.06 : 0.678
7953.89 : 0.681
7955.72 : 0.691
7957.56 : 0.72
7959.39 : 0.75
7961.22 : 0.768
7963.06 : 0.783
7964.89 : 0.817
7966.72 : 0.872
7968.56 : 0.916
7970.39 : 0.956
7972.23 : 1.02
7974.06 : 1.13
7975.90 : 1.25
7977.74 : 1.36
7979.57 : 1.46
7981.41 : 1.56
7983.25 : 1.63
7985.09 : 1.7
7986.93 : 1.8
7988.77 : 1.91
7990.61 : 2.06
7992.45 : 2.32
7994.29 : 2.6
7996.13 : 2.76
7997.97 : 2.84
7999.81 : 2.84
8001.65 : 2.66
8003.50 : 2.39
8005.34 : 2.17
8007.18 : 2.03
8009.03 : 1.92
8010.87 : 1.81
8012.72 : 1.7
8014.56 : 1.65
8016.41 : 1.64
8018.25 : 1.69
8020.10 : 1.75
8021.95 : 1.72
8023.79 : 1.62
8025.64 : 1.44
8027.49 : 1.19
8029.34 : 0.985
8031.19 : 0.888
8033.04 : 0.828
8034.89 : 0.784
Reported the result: 6.9 angstrom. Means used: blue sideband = 0.509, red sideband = 0.719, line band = 0.528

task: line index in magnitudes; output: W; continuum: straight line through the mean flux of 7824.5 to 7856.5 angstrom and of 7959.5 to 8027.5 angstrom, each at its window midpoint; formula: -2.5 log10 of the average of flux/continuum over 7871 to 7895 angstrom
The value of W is 0.50 mag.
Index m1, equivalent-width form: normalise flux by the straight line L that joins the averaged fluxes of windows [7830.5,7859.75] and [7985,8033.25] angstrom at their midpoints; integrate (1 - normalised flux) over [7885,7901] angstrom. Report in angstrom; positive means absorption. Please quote 6.7 angstrom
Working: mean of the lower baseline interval 0.503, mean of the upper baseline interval 1.9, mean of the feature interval 0.528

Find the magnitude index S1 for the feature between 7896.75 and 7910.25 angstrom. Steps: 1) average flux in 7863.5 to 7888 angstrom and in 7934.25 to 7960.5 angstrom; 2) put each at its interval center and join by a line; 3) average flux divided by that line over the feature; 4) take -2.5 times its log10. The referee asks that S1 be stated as 0.10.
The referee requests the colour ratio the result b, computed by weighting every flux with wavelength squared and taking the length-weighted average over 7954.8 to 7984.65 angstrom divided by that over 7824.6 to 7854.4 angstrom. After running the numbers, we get 2.2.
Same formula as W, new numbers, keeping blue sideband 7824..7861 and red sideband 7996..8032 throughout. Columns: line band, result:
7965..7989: 0.20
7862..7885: 0.39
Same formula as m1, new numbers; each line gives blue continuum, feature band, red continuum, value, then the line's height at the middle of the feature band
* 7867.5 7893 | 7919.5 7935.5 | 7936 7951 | 1.31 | 0.588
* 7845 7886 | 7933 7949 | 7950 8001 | 7.65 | 1.14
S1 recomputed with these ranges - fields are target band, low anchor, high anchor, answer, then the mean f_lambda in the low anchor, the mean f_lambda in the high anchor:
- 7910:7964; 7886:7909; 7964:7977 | 0.29 mag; 0.523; 1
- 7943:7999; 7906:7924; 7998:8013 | 0.30 mag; 0.513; 2.25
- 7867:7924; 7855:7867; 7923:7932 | 0.01 mag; 0.507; 0.54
